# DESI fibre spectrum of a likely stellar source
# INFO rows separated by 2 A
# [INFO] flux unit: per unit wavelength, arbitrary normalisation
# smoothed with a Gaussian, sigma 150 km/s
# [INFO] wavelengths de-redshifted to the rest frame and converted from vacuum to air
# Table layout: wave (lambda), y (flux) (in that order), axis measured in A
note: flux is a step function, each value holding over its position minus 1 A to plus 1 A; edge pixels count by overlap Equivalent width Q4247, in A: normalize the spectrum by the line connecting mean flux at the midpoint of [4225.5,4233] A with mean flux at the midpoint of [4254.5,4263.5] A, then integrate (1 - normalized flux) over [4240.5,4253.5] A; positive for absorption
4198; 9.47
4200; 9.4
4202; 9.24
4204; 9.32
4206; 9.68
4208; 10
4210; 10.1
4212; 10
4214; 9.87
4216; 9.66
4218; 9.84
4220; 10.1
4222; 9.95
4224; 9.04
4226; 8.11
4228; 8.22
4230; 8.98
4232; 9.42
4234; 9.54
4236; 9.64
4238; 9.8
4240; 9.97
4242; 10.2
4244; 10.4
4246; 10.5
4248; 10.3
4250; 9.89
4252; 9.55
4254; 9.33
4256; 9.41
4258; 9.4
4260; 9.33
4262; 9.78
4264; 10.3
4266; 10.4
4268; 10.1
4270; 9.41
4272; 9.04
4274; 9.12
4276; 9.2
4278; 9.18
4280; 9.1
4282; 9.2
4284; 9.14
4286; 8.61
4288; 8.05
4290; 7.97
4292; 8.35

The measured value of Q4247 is -1.3 A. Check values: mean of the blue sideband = 8.72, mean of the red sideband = 9.52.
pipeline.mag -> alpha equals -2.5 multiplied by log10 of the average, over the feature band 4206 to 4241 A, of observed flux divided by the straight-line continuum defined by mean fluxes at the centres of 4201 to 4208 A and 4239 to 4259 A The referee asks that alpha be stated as 0.01 mag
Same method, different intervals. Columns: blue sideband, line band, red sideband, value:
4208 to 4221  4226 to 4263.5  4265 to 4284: 0.01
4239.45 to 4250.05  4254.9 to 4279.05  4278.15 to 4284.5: 0.00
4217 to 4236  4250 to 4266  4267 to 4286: -0.05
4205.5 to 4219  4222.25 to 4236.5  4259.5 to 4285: 0.09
